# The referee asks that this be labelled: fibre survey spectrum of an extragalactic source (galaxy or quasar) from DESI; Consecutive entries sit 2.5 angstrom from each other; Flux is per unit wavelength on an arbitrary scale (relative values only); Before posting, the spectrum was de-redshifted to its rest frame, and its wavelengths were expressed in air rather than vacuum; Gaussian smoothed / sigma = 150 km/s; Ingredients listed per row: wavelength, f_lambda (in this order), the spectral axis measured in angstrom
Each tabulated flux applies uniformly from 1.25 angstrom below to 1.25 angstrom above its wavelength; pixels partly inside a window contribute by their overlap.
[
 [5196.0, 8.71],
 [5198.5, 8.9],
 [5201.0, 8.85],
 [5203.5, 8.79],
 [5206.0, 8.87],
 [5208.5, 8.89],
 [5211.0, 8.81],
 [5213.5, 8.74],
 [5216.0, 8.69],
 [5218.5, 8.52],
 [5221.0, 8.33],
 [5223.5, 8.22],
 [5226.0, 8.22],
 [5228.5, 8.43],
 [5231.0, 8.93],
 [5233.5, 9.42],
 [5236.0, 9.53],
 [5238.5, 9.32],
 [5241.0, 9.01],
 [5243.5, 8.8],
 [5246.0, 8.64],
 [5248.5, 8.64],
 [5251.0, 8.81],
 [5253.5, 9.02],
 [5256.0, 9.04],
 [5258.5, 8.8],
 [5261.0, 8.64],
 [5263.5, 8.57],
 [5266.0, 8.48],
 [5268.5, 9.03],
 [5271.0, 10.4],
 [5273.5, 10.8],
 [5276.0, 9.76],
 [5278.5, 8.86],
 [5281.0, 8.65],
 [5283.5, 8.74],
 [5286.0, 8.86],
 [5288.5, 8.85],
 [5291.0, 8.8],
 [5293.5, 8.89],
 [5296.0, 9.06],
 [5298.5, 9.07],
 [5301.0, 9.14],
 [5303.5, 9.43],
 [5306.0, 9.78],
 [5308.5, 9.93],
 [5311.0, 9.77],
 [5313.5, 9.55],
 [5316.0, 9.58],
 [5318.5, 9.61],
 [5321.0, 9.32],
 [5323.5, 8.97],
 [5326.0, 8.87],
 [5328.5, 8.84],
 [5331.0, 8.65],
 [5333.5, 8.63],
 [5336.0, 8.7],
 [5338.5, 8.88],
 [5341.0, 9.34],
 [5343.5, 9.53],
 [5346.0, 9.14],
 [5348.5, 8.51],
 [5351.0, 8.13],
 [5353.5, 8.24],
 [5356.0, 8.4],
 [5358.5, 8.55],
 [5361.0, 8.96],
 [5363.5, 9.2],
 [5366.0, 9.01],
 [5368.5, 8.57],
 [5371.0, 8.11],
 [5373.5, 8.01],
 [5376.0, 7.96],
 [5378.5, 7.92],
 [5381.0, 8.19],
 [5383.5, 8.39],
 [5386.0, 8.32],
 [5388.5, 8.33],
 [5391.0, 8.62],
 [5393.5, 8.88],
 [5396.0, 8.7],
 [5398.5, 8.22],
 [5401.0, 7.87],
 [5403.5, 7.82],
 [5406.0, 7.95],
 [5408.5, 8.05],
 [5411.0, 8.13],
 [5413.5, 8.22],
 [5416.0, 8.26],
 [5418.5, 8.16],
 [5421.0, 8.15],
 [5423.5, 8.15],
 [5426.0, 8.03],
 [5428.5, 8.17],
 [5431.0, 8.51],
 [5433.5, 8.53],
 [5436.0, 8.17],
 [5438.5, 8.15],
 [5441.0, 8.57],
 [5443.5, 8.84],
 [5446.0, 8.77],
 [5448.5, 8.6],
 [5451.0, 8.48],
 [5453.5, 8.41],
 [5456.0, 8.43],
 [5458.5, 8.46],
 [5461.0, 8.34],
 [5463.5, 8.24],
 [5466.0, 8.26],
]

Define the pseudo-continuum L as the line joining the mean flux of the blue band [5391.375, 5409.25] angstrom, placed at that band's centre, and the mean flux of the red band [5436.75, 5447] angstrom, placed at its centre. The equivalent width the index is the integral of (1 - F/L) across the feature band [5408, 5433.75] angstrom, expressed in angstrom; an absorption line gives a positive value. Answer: 0.6 angstrom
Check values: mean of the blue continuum 8.24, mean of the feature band 8.21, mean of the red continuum 8.56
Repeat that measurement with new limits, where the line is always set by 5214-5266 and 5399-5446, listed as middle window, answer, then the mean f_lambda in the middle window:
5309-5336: -2.1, 9.18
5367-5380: 0.4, 8.13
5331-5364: -1.3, 8.77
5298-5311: -1.4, 9.52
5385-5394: -0.2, 8.51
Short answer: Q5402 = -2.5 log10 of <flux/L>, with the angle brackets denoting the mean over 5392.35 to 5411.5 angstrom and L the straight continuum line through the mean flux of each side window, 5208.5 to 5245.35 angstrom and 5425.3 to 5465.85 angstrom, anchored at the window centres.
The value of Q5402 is 0.038 mag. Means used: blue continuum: 8.78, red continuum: 8.42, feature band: 8.2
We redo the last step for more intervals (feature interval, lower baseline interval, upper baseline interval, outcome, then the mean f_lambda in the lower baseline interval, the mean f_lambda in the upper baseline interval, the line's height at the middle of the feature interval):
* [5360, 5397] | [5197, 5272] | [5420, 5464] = 0.01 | 8.84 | 8.39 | 8.53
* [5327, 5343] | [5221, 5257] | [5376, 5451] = -0.04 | 8.84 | 8.3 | 8.54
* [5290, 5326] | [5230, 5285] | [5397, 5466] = -0.06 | 9.09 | 8.29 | 8.85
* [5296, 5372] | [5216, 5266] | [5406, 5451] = -0.06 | 8.77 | 8.32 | 8.55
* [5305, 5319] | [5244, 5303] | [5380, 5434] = -0.11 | 9.03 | 8.25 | 8.8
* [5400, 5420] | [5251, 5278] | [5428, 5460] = 0.07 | 9.22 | 8.47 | 8.62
